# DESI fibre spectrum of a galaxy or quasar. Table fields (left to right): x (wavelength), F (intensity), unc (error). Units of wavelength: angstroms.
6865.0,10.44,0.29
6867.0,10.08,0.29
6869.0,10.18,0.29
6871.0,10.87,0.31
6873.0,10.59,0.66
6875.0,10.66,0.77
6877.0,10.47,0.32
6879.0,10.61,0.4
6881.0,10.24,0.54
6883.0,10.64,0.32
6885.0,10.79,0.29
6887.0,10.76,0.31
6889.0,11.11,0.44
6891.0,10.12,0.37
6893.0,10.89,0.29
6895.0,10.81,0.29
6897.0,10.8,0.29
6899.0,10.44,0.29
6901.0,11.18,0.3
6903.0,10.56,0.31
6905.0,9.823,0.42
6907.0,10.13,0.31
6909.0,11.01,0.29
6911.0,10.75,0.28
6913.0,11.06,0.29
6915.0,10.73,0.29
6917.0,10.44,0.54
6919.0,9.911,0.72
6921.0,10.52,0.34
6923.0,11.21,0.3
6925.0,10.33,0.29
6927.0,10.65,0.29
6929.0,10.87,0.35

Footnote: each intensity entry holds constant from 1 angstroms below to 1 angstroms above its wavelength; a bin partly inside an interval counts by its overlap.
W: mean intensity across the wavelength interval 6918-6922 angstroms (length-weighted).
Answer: 10.2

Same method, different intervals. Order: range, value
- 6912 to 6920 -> 10.5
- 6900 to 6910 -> 10.5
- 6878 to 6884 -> 10.5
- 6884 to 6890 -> 10.9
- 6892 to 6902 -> 10.8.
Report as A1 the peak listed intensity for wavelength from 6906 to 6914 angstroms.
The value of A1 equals 11.06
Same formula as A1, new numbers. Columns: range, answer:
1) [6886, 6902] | 11.18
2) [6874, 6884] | 10.66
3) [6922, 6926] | 11.21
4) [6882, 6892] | 11.11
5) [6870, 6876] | 10.87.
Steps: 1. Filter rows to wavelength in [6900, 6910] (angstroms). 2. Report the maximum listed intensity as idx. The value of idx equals 11.18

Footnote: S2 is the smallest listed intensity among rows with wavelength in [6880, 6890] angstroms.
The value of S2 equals 10.24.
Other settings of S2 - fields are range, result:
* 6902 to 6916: 9.823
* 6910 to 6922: 9.911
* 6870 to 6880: 10.47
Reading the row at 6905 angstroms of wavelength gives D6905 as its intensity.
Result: 9.823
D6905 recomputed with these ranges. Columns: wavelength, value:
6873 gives 10.59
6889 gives 11.11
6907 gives 10.13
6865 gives 10.44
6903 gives 10.56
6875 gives 10.66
